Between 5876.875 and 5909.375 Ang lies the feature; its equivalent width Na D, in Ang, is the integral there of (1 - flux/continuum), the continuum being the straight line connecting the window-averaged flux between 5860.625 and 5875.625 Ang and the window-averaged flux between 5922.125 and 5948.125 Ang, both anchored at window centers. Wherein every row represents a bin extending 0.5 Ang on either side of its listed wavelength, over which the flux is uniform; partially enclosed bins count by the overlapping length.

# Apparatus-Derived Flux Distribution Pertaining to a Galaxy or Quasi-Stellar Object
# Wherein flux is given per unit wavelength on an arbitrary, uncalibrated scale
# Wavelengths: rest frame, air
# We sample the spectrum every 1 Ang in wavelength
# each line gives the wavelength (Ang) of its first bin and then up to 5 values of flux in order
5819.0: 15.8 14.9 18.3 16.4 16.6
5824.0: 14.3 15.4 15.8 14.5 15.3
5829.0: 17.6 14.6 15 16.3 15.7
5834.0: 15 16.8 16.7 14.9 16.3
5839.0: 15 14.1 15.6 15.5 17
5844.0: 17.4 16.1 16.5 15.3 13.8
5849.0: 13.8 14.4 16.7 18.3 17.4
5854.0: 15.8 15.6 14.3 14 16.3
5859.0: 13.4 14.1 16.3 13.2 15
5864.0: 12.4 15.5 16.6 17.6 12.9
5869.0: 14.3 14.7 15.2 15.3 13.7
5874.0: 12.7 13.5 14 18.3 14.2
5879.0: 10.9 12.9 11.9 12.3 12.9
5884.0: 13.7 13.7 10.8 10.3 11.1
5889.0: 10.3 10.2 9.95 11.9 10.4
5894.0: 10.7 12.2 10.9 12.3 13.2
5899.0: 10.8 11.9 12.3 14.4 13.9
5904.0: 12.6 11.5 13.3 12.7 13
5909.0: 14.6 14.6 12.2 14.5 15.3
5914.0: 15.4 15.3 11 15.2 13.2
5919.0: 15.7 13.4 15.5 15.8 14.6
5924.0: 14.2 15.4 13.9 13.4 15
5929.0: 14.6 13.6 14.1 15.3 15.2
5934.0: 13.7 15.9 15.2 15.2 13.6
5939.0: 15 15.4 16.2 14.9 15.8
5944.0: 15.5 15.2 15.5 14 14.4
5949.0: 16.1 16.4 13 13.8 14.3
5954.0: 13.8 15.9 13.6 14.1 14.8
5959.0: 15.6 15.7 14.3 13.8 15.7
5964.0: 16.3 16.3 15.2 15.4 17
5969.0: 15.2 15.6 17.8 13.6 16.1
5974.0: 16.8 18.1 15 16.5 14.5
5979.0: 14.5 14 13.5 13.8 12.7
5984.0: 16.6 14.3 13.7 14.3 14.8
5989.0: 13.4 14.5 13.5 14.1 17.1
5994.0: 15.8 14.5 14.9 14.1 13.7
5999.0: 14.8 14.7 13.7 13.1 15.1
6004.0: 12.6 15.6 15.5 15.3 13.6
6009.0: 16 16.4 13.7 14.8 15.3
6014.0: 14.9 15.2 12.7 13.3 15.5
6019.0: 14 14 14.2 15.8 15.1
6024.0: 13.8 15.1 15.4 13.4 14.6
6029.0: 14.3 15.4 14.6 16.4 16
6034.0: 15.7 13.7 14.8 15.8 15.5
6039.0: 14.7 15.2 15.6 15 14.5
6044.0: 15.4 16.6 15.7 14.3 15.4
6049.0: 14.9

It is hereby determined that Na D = 5.41 Ang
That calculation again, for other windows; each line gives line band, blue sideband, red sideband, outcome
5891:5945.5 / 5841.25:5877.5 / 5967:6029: 4.2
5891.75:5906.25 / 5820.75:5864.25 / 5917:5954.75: 2.8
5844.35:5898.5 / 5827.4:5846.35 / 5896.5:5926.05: 4.1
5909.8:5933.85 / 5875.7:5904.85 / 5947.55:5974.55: -1.5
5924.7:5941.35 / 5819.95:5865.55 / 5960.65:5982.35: 0.8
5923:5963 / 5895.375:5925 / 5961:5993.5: -1.2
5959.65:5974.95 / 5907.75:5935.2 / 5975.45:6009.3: -1.3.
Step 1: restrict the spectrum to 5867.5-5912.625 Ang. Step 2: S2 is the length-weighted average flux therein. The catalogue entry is 12.8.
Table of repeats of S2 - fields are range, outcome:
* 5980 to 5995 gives 14.4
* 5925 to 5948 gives 14.8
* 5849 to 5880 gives 14.8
